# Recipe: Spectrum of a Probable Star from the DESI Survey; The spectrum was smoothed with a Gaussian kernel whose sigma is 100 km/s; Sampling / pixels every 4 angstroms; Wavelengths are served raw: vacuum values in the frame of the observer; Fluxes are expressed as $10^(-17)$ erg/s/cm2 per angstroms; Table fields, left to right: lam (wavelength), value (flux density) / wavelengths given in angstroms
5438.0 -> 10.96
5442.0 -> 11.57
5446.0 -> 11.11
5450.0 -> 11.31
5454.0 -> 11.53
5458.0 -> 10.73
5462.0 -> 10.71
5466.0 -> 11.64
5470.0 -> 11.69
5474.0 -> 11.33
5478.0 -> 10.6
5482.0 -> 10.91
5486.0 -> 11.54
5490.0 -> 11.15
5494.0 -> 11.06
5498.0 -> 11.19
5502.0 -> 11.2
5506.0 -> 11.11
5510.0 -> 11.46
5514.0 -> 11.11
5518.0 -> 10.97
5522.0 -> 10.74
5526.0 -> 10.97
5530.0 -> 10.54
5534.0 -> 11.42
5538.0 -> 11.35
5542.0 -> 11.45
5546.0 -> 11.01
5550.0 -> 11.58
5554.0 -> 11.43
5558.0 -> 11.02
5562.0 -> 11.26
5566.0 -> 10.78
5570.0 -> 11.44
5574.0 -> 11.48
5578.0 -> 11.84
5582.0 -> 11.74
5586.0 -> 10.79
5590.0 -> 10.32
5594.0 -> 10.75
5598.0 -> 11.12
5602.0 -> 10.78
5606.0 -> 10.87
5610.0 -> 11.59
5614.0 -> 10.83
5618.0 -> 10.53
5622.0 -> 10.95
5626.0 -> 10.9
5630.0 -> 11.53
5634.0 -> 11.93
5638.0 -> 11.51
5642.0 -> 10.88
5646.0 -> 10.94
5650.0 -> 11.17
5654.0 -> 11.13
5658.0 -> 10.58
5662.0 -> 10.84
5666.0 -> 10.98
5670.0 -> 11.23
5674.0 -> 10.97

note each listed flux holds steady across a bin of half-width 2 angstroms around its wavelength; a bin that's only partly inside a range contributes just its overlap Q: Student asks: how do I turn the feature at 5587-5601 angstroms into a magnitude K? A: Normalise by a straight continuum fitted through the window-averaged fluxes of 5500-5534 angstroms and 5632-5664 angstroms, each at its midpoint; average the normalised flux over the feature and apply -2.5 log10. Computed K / 0.03 mag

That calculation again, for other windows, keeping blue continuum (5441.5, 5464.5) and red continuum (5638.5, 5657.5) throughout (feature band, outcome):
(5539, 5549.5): -0.02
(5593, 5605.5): 0.02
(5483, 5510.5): -0.01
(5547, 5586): -0.03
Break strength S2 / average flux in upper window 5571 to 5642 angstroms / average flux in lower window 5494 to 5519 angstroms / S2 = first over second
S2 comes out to 1.0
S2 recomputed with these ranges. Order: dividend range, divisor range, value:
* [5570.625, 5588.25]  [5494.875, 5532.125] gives 1.04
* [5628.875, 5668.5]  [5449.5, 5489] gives 1.00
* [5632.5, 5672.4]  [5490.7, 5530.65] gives 1.00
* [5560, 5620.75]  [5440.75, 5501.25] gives 0.99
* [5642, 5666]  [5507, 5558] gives 0.98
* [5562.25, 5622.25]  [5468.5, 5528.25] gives 0.99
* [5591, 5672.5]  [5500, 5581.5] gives 0.98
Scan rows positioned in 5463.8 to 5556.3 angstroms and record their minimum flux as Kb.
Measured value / 10.54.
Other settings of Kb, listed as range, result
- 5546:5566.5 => 10.78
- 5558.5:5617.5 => 10.32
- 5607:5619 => 10.53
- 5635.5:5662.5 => 10.58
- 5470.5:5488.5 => 10.6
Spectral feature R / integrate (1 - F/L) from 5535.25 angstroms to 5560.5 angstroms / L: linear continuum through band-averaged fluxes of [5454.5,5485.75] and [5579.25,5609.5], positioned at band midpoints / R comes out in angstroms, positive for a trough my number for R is -0.6 angstroms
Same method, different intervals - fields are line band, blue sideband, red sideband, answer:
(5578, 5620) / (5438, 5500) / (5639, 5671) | 0.3 angstroms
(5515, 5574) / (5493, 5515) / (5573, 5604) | 0.0 angstroms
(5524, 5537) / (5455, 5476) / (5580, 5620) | 0.1 angstroms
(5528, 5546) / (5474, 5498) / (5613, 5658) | -0.1 angstroms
